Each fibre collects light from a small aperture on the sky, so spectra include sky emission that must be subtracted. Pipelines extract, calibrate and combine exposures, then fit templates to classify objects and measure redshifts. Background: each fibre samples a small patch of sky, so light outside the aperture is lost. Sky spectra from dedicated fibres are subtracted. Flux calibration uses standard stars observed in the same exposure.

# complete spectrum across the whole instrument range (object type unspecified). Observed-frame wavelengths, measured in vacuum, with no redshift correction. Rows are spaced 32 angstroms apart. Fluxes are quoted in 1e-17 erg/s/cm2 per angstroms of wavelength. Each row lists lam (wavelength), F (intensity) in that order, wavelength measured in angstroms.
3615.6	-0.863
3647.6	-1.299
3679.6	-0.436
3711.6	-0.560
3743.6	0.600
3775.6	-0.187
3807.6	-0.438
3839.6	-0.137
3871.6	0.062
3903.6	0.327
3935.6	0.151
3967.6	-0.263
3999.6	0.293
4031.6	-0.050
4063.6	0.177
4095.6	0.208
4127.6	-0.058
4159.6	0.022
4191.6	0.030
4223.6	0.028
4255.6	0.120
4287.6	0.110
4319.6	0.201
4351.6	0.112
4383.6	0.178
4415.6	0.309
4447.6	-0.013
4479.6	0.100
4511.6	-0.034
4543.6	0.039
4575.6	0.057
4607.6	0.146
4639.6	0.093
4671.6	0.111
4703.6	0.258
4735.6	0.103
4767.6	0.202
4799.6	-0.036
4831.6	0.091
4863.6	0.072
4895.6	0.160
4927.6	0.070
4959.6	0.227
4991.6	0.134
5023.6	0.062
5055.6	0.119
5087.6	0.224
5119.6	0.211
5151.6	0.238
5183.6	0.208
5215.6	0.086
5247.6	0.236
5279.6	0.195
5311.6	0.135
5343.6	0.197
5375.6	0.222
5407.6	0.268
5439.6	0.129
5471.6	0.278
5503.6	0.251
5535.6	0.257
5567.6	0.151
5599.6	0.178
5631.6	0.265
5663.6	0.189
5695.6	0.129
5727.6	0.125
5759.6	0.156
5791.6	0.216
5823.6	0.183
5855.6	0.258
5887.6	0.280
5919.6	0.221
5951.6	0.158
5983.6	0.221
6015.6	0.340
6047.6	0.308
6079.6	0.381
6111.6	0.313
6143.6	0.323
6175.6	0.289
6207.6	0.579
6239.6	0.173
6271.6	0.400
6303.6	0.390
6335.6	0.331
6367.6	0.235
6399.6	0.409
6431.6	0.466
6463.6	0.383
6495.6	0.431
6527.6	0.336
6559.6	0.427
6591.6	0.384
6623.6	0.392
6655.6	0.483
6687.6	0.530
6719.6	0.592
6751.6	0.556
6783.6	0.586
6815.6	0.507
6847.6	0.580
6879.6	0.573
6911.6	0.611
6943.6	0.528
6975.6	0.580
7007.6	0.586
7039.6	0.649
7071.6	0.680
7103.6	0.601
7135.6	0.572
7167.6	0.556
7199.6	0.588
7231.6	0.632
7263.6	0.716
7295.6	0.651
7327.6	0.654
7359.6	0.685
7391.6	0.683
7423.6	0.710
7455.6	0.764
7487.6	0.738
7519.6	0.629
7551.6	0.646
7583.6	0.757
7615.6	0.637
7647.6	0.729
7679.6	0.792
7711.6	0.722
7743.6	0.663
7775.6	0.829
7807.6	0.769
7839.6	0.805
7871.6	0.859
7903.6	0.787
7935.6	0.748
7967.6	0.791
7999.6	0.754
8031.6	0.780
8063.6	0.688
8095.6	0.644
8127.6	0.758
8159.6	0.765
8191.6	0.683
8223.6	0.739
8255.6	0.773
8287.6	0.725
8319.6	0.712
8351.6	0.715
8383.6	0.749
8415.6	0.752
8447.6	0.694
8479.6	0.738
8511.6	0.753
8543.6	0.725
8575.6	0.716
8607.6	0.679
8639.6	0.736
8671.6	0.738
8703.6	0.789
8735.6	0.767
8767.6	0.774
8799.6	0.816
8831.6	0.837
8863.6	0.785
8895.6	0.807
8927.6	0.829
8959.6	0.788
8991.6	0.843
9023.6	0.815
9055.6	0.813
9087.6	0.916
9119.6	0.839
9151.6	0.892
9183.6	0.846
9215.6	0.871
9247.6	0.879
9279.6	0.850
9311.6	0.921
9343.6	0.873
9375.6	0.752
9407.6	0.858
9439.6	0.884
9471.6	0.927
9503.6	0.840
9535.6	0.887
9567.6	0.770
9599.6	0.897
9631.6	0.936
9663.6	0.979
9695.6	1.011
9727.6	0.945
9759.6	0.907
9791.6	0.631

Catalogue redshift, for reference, 0.66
